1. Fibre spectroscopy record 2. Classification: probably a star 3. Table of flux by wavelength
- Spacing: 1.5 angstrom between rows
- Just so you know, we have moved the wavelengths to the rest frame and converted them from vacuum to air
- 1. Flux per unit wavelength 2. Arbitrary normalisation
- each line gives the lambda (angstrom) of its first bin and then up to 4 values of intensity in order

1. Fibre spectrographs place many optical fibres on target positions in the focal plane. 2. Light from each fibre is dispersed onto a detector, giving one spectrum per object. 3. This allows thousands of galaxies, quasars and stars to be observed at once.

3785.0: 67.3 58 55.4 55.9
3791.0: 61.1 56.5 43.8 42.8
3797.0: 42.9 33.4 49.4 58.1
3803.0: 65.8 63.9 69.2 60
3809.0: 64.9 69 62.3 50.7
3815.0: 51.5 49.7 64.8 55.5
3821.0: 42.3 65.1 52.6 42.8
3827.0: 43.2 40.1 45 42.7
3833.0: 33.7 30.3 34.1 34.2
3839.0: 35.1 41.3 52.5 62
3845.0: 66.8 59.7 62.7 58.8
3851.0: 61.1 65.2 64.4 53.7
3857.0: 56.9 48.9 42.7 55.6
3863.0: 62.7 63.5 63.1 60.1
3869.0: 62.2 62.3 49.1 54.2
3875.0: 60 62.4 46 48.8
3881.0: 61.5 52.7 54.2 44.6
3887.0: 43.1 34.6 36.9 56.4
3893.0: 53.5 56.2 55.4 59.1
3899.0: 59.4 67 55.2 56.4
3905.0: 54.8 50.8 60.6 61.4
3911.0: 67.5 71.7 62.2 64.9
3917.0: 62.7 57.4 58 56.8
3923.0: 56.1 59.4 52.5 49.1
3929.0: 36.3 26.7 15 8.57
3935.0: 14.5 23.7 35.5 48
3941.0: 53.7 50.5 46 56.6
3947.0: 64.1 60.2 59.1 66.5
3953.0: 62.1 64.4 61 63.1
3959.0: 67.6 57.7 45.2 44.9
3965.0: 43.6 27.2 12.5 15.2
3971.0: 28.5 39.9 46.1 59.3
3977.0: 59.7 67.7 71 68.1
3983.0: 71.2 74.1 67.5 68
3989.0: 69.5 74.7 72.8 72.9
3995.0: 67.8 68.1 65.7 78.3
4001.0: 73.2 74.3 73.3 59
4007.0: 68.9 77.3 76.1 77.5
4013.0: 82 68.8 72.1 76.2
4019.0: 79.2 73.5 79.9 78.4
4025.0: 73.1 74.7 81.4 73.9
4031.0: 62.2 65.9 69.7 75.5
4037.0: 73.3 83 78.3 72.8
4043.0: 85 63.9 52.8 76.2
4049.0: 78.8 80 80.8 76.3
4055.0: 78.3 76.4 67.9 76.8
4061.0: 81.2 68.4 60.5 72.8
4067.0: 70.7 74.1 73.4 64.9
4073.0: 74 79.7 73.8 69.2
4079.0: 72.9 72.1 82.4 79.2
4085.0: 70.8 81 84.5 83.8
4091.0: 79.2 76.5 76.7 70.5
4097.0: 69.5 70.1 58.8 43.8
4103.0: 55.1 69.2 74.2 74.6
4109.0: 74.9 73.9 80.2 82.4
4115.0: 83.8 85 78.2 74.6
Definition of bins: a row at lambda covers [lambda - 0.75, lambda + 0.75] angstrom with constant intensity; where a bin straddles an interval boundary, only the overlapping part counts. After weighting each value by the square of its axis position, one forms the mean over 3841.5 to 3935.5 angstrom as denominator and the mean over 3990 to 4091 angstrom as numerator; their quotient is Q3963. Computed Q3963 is 1.5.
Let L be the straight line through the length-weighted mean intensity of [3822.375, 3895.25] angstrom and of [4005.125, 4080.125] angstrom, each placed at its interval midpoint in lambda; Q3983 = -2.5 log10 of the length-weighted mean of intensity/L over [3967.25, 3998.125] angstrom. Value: 0.14 mag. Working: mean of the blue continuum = 51.7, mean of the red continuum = 73.7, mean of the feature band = 58.9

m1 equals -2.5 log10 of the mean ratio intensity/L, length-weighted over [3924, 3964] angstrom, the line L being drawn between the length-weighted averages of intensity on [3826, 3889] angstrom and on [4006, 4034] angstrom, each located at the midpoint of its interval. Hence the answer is 0.32 mag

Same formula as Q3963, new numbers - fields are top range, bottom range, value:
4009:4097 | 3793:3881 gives 1.56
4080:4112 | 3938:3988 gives 1.44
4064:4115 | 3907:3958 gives 1.53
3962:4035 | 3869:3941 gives 1.34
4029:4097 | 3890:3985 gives 1.52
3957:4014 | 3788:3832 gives 1.26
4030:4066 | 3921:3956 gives 1.66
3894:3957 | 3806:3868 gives 1.04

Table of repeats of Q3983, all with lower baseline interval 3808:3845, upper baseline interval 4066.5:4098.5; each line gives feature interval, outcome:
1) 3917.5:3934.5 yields 0.34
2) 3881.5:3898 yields 0.12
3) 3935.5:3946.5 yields 0.34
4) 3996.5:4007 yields -0.05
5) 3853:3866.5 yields -0.09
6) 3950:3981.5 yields 0.24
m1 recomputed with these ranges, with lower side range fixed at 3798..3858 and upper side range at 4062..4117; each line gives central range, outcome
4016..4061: -0.08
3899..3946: 0.20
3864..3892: 0.07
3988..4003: -0.09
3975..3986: -0.05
